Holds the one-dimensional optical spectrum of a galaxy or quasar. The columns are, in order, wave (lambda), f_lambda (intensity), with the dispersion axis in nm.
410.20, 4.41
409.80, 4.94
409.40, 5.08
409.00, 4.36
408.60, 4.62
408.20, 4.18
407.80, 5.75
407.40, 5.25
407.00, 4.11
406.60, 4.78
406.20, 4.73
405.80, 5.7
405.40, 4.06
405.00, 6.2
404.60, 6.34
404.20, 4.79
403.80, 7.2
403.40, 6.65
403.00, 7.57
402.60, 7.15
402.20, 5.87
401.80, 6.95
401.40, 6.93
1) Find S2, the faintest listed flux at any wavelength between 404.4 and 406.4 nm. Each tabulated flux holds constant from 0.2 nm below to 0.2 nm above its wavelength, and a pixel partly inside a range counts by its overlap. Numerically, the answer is 4.06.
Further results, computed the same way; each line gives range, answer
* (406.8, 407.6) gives 4.11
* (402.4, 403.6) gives 6.65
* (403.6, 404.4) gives 4.79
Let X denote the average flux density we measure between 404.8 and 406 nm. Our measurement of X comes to 5.32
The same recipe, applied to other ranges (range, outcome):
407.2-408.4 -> 5.06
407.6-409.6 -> 4.8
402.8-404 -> 7.14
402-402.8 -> 6.51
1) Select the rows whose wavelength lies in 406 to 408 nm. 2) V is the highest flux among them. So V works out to 5.75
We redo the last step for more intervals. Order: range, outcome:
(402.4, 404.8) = 7.57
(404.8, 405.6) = 6.2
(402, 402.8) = 7.15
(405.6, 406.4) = 5.7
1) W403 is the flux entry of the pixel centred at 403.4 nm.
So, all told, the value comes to 6.65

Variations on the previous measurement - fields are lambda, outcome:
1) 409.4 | 5.08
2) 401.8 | 6.95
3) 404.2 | 4.79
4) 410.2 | 4.41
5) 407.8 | 5.75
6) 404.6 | 6.34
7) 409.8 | 4.94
